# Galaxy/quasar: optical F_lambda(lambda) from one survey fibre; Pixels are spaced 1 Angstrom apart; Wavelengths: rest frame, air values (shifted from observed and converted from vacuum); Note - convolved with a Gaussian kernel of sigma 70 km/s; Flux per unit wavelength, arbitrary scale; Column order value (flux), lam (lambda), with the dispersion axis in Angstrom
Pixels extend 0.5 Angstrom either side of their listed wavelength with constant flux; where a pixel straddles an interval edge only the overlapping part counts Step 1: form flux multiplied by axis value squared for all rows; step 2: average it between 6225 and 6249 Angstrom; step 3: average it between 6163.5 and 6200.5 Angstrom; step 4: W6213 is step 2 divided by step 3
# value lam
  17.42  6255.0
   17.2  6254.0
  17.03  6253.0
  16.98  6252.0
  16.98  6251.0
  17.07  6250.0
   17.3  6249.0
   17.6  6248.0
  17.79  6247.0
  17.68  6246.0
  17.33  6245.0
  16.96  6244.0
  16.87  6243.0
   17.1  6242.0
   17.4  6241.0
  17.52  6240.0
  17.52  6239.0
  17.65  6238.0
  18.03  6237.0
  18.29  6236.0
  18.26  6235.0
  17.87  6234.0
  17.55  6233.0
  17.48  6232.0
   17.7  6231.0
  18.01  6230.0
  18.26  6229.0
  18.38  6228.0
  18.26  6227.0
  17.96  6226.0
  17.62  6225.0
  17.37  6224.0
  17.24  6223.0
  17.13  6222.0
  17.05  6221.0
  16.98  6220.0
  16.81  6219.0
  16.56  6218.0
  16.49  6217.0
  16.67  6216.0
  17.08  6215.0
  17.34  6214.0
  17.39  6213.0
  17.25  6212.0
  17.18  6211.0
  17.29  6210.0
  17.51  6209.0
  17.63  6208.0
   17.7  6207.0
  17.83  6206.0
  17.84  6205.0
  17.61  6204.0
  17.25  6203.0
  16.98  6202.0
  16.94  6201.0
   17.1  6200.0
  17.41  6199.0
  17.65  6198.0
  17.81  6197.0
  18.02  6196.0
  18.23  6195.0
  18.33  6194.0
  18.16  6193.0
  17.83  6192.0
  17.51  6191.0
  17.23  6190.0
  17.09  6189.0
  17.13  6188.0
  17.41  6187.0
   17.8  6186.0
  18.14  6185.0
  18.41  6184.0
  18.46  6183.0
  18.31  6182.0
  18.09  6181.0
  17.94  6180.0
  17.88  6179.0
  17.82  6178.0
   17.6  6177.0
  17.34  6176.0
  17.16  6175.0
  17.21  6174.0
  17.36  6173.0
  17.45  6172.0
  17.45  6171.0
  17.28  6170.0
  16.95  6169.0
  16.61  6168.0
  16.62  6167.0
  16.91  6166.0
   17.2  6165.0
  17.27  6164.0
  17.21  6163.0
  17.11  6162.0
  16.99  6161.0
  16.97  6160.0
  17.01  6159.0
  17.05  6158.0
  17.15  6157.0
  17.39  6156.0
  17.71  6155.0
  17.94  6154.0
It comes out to 1.0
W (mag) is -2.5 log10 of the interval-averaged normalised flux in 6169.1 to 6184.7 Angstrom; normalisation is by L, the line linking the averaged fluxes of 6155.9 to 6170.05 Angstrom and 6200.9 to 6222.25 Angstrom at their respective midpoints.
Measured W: -0.04 mag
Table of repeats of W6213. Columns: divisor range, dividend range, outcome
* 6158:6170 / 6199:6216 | 1.04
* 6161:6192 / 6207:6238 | 1.02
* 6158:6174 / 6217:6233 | 1.04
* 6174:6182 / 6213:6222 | 0.97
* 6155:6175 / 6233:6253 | 1.05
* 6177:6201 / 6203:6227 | 0.98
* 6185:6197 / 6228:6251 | 1.01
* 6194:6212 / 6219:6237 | 1.02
